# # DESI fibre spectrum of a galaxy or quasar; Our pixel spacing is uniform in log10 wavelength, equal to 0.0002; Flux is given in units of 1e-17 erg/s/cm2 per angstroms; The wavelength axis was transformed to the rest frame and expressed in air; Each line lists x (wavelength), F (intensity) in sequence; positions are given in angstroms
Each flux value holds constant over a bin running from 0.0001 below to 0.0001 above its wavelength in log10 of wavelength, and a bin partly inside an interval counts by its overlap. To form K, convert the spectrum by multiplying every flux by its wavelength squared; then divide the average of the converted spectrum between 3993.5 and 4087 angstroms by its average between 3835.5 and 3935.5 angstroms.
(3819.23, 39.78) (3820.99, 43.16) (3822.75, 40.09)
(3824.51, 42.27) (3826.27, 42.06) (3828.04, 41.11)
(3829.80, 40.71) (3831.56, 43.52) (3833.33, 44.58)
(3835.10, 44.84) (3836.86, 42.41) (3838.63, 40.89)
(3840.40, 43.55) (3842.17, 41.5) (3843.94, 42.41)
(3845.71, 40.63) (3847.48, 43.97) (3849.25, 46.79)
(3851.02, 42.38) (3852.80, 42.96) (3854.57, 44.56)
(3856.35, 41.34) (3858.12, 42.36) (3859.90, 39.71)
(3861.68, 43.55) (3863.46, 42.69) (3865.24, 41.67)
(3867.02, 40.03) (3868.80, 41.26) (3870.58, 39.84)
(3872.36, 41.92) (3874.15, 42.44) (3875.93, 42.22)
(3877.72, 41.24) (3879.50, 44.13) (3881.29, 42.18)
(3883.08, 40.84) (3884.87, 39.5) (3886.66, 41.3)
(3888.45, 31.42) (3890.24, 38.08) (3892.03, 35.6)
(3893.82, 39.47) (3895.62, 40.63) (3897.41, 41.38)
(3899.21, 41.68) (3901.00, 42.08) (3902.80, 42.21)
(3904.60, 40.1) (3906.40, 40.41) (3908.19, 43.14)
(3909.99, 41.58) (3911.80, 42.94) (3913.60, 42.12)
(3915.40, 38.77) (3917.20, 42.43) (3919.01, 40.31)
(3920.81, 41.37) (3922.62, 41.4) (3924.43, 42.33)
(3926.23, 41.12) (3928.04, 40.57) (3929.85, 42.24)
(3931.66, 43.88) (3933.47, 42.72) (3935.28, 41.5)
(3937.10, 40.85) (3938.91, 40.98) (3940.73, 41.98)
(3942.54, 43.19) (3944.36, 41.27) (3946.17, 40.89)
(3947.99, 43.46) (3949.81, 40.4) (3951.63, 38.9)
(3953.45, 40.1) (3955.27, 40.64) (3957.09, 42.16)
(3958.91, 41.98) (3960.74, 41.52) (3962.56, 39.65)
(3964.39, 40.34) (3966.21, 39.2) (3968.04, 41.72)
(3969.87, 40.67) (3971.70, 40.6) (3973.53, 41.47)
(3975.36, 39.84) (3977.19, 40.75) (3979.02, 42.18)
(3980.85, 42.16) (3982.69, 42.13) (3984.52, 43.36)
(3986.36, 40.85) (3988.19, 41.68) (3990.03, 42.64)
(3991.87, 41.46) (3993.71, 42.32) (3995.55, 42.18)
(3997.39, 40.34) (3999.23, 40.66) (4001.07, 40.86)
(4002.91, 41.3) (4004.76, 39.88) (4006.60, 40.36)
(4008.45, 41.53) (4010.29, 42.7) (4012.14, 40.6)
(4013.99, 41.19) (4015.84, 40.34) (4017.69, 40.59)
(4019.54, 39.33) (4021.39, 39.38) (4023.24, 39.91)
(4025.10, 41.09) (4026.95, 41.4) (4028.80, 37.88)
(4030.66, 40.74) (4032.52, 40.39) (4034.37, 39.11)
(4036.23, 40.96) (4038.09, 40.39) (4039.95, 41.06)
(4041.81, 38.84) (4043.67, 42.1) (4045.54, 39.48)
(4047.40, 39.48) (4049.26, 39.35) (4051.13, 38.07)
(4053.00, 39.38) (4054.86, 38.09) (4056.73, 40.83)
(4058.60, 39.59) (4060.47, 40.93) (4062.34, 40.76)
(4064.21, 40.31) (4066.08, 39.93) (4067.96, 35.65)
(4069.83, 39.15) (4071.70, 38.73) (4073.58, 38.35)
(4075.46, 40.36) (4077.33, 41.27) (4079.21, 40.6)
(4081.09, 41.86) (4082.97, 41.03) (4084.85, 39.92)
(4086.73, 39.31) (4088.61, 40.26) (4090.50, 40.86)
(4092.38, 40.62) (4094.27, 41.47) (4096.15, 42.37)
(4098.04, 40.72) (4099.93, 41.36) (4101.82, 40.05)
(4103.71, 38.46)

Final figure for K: 1.0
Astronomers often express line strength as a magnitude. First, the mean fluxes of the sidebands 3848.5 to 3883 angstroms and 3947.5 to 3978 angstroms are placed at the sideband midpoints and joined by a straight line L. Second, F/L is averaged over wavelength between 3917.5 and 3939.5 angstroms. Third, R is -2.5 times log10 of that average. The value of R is -0.01 mag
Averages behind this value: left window 42.2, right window 40.7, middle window 41.6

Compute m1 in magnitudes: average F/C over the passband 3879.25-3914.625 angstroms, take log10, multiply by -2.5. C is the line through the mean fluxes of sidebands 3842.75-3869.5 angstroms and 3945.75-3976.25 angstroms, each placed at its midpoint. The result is 0.03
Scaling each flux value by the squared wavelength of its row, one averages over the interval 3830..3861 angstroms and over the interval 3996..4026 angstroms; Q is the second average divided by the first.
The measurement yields 1.03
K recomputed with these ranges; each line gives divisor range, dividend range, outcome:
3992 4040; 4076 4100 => 1.04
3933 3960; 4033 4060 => 1.01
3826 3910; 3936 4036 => 1.05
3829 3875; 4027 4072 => 1.03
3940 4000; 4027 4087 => 1.01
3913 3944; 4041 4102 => 1.03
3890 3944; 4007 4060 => 1.03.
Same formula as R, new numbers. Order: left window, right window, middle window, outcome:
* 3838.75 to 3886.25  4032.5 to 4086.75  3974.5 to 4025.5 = -0.016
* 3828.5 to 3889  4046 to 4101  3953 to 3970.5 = 0.006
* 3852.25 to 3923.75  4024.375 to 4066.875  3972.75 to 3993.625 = -0.034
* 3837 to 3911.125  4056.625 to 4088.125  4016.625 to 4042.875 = 0.003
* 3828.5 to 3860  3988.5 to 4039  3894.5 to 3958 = 0.008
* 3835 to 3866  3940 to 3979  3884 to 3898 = 0.099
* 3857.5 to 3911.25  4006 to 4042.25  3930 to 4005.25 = -0.020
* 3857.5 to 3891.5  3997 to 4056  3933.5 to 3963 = -0.021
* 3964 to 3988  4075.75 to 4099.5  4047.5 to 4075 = 0.046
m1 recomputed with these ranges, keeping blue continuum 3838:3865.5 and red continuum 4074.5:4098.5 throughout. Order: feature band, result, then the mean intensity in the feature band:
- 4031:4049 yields 0.03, 40.2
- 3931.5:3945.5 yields 0.00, 41.9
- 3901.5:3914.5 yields 0.01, 41.8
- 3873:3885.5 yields 0.01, 41.8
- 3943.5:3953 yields 0.02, 41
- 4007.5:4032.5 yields 0.02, 40.5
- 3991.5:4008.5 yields 0.01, 41.1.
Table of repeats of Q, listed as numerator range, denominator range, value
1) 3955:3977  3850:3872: 1.03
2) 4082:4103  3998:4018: 1.04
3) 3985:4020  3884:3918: 1.08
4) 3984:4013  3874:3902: 1.09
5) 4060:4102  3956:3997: 1.02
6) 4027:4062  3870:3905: 1.07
